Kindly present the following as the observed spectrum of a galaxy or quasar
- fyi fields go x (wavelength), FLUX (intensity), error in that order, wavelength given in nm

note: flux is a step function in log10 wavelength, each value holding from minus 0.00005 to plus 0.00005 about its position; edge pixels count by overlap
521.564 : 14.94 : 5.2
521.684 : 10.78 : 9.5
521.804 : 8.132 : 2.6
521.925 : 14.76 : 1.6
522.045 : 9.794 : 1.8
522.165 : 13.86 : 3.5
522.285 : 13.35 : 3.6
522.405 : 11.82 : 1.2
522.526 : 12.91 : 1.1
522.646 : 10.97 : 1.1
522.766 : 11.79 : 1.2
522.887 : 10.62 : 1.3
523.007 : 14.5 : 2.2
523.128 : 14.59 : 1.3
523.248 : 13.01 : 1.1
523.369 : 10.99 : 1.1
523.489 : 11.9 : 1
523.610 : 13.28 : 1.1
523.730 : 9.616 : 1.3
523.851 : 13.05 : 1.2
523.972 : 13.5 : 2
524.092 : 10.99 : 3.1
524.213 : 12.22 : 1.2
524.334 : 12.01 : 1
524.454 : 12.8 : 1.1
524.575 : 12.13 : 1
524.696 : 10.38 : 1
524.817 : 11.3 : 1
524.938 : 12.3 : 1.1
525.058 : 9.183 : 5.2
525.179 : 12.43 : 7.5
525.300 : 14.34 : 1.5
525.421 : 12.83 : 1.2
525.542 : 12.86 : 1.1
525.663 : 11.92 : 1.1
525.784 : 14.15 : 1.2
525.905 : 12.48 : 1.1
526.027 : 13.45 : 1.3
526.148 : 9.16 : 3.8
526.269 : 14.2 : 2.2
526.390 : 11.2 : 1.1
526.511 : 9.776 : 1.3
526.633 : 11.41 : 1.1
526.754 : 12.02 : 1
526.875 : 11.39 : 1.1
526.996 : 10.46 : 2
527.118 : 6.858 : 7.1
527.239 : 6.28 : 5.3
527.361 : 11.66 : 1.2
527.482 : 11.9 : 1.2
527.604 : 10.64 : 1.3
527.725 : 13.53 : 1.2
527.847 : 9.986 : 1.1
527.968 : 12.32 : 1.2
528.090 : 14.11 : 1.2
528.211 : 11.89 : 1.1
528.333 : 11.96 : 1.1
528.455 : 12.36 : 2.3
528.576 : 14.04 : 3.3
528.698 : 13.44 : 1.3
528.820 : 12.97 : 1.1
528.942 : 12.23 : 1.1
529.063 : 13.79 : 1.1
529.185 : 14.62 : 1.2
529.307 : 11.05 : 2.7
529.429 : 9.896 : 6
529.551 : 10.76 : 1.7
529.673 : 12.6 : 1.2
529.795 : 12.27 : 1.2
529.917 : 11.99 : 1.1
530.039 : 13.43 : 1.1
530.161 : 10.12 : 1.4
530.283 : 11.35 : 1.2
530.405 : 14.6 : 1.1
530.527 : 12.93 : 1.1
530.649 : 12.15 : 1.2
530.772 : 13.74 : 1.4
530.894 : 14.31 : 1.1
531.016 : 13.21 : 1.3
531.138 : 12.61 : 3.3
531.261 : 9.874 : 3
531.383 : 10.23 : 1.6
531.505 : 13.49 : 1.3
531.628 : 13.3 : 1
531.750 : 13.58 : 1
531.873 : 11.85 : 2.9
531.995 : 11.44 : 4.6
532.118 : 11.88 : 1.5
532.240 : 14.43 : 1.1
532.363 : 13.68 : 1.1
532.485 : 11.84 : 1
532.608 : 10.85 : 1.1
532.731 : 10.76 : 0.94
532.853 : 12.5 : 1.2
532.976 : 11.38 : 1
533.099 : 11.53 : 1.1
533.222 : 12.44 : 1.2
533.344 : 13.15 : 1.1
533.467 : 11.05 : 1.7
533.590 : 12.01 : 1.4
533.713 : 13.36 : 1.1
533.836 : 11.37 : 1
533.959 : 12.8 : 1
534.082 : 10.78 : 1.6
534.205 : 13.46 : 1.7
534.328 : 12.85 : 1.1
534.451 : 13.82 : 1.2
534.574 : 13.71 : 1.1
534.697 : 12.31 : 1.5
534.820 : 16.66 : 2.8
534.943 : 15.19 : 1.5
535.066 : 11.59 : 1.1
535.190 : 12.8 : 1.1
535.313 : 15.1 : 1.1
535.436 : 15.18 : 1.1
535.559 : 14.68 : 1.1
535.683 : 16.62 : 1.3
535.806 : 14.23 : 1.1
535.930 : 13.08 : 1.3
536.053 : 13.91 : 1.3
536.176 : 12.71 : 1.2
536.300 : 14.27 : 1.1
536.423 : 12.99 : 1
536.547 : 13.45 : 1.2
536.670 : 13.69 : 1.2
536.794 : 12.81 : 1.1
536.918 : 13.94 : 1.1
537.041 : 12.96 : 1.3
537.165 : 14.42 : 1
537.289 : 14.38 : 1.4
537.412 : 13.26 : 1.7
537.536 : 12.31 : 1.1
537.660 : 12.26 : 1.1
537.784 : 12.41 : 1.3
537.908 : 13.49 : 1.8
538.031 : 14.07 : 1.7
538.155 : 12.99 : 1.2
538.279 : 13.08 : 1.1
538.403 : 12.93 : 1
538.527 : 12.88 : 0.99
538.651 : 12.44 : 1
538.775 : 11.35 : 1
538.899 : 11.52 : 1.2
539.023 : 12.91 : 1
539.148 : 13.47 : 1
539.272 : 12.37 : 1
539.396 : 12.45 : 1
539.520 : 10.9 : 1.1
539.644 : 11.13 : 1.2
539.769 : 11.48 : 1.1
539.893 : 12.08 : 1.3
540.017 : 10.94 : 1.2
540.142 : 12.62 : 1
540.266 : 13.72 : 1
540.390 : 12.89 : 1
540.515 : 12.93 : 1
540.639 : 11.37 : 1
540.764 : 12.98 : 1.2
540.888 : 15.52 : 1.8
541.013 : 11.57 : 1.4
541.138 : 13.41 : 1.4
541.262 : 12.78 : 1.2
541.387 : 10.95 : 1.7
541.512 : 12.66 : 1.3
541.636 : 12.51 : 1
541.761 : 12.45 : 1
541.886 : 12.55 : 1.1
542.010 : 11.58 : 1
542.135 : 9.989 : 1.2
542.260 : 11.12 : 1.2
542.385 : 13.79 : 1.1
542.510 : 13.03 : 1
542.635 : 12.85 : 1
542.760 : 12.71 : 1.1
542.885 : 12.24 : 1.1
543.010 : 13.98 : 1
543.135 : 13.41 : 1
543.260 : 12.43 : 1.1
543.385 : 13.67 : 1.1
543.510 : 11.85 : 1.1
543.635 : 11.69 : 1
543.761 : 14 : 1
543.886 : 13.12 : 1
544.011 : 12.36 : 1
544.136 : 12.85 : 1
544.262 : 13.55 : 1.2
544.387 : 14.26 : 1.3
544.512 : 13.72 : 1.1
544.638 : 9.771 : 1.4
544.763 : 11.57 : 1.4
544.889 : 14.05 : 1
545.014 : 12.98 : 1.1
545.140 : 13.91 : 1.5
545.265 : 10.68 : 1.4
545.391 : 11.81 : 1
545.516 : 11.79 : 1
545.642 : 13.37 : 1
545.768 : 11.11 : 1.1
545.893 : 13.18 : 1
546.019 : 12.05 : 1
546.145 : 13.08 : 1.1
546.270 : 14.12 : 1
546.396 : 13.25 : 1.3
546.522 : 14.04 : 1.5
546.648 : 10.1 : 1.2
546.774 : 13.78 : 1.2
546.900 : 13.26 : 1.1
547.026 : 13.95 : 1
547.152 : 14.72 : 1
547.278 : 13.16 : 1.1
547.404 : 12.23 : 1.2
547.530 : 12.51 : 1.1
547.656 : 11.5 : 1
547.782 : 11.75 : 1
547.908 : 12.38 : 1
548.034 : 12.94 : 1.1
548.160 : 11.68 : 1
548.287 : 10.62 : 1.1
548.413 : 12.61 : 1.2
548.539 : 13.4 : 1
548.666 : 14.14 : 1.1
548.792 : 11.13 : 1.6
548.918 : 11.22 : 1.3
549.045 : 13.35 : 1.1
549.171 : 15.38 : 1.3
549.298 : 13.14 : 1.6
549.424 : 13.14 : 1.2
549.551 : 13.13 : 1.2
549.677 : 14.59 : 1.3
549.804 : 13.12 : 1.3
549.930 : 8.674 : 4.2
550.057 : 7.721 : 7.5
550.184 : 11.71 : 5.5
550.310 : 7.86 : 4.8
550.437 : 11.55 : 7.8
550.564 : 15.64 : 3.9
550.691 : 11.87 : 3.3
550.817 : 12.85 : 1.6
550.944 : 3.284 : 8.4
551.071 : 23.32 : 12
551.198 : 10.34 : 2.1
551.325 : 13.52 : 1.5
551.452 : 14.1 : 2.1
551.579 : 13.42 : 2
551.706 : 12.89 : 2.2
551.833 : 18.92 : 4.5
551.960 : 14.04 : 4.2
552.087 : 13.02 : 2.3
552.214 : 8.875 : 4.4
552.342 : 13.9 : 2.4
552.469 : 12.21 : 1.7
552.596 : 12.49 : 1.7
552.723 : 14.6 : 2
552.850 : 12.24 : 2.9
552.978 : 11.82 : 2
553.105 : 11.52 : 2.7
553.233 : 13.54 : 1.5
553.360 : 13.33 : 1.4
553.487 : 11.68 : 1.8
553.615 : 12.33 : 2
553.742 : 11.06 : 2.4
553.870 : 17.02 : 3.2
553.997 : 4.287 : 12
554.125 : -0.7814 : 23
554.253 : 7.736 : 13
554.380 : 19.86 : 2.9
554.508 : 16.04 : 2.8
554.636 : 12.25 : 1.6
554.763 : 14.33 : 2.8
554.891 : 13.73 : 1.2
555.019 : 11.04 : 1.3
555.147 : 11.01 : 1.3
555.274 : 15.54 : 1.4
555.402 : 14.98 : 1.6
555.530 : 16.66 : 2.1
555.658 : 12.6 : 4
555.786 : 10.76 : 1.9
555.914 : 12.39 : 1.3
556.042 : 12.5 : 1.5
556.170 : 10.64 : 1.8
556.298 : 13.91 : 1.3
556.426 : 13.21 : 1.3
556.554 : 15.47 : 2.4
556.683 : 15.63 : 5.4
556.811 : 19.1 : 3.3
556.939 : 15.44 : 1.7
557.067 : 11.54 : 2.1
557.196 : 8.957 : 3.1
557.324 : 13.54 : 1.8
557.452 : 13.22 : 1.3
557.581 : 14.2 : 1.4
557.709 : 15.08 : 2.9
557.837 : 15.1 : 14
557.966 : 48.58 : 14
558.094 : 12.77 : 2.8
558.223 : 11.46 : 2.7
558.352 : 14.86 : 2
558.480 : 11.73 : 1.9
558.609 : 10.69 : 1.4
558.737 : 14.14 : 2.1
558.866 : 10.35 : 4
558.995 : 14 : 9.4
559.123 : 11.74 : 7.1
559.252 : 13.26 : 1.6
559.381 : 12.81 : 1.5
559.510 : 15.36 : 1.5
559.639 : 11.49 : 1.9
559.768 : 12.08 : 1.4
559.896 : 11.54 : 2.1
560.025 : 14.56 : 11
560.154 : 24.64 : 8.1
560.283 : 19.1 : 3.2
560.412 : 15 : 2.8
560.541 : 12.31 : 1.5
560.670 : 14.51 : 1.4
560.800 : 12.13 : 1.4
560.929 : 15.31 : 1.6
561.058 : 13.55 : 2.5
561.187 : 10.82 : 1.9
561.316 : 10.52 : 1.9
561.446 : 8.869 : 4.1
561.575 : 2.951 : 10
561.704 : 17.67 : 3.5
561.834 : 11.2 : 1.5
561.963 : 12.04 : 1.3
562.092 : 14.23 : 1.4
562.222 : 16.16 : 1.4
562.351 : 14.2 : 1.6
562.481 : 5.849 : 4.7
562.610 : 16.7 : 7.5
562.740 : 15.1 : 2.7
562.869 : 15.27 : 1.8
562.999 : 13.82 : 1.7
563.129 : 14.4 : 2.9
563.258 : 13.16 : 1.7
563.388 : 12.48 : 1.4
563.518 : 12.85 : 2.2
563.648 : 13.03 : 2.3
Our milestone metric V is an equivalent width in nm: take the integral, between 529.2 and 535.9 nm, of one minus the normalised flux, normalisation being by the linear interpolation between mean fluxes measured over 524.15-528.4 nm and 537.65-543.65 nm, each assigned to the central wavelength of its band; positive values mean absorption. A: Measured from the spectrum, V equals -0.38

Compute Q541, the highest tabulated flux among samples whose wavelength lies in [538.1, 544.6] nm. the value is 15.52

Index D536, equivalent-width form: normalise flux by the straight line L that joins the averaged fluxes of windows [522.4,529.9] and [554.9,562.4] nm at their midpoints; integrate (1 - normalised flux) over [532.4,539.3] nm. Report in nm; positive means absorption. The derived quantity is -0.27 nm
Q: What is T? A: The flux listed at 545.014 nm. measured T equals 12.98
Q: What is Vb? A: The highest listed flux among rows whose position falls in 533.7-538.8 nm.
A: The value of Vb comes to 16.66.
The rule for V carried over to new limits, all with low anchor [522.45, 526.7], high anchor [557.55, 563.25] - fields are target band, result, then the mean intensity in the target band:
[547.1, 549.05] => 0.15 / 12.4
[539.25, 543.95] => 0.22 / 12.5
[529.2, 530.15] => 0.05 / 11.8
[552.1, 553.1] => 0.10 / 12.3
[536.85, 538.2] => -0.05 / 13.3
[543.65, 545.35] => 0.06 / 12.8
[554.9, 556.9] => 0.02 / 13.7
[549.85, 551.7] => 0.23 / 11.9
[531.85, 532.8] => 0.03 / 12.1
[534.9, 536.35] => -0.15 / 14.1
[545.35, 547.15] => 0.06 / 12.9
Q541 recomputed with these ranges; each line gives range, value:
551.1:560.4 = 48.58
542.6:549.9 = 15.38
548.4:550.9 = 15.64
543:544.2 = 14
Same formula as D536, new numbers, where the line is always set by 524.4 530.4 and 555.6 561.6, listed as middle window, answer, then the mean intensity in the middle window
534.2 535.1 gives -0.10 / 13.8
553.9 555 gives 0.21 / 11.1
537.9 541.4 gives 0.05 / 12.5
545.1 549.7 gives 0.17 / 12.7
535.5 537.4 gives -0.21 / 13.9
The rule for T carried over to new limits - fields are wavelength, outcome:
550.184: 11.71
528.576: 14.04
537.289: 14.38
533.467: 11.05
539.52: 10.9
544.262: 13.55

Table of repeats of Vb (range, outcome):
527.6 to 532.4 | 14.62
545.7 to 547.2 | 14.72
